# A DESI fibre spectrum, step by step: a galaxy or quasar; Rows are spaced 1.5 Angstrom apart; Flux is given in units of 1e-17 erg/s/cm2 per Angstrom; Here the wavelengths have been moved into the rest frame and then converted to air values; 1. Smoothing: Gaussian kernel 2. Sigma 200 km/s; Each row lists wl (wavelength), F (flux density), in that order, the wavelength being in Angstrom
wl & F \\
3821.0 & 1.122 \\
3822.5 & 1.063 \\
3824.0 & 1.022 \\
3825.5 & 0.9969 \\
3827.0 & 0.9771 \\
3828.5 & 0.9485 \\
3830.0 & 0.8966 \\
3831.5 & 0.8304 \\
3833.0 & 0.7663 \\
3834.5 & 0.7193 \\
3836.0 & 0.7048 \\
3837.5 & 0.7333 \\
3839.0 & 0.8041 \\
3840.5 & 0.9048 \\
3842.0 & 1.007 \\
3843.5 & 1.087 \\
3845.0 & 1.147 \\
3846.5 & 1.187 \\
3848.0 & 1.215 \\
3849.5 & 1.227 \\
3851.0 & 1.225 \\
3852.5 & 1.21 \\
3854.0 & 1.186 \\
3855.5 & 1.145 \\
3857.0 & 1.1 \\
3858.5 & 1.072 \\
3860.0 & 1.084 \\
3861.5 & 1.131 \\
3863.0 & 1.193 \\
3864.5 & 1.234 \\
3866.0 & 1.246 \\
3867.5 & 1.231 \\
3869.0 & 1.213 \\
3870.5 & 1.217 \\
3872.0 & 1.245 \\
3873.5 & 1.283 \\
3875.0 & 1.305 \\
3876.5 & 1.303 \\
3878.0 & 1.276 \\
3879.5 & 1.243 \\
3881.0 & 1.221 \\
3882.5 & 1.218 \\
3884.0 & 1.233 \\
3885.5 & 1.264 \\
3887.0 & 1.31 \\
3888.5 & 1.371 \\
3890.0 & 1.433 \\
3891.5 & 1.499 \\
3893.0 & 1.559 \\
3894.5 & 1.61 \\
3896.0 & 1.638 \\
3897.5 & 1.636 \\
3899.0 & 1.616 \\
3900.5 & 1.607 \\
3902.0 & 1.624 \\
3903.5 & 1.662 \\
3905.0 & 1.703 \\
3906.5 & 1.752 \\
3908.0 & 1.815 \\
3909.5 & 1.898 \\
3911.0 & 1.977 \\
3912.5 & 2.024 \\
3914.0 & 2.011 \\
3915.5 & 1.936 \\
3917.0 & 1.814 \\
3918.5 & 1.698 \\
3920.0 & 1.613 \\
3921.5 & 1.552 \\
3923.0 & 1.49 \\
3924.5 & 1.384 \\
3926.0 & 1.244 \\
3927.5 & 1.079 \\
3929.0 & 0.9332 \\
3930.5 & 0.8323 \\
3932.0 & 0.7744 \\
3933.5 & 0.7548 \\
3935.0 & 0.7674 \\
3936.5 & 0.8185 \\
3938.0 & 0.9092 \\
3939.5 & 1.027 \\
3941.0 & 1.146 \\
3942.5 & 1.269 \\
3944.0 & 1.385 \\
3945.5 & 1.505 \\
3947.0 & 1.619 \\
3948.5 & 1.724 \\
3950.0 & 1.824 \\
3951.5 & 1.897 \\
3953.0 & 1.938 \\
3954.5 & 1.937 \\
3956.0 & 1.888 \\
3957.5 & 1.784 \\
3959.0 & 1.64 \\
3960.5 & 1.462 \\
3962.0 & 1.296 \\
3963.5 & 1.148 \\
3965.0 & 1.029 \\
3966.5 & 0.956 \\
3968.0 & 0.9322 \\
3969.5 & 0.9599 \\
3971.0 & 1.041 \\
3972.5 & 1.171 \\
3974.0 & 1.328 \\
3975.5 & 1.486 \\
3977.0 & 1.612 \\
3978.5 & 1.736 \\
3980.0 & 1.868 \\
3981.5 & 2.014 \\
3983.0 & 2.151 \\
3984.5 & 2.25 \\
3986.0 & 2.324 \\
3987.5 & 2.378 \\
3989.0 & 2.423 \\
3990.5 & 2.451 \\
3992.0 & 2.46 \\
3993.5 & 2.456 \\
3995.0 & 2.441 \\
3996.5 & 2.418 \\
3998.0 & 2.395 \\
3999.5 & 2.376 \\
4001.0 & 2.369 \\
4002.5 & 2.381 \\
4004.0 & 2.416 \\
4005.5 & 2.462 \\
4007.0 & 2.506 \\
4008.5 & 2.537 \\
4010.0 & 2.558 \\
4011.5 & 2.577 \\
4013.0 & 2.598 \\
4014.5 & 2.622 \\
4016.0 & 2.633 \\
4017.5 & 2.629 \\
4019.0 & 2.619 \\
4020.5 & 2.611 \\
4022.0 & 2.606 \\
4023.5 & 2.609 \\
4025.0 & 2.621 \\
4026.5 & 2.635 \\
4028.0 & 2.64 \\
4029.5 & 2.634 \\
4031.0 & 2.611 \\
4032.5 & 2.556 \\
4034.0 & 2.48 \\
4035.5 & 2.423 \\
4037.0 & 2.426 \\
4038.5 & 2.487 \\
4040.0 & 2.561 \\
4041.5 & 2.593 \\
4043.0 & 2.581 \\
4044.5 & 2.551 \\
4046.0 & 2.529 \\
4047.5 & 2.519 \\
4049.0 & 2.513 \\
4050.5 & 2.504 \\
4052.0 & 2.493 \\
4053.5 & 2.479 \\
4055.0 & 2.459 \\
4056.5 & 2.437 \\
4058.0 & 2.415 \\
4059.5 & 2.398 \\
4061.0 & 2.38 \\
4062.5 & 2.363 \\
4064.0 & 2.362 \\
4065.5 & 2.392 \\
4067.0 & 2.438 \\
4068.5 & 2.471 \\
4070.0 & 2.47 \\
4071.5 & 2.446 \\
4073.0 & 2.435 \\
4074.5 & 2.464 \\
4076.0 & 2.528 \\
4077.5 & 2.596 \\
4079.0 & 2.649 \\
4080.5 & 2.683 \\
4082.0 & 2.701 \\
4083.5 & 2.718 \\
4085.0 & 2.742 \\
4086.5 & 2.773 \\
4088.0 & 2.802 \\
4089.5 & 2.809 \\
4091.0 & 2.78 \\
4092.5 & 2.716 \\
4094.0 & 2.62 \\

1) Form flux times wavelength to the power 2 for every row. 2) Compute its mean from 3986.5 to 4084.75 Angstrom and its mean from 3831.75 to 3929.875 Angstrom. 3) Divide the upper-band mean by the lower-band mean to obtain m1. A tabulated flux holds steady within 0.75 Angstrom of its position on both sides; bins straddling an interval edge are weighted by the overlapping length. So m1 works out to 2.0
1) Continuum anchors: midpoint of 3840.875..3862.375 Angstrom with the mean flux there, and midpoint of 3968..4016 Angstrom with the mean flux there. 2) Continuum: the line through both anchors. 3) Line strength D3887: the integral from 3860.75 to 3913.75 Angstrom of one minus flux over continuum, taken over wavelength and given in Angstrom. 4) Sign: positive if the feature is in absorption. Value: -1.99 Angstrom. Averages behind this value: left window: 1.14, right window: 2.14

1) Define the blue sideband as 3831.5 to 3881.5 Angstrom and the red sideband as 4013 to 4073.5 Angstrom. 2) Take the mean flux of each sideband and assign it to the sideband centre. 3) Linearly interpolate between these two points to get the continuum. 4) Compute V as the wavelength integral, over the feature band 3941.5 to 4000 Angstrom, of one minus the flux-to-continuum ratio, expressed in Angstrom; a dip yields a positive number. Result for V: 6.53 Angstrom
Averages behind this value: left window 1.11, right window 2.52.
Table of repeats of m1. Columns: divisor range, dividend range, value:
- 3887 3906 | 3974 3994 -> 1.39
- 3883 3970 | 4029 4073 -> 1.82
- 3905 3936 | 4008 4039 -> 1.85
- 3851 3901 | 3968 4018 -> 1.76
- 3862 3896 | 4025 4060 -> 2.09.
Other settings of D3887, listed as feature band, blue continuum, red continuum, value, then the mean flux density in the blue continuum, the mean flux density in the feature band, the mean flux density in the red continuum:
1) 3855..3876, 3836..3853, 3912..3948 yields -1.5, 1.05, 1.19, 1.31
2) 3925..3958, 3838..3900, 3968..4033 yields 9.2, 1.25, 1.32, 2.27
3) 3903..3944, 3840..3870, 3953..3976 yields -4.1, 1.15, 1.4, 1.36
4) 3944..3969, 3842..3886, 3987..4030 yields 6.2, 1.2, 1.53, 2.52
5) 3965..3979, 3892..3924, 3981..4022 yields 6.3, 1.72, 1.23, 2.45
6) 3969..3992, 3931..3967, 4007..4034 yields 1.0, 1.35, 1.84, 2.6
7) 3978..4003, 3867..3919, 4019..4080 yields -1.7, 1.53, 2.29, 2.51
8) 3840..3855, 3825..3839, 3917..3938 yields -4.3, 0.837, 1.14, 1.16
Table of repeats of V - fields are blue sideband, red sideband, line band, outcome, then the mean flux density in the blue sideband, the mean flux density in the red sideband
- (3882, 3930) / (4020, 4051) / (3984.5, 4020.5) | -2.7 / 1.57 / 2.56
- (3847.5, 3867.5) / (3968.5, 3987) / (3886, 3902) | -2.5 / 1.18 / 1.66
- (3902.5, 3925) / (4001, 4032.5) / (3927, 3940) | 7.1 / 1.76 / 2.57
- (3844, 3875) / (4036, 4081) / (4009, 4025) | -2.8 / 1.19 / 2.49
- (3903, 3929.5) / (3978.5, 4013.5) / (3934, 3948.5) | 5.4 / 1.65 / 2.37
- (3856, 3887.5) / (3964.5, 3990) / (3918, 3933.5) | 2.2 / 1.22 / 1.64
